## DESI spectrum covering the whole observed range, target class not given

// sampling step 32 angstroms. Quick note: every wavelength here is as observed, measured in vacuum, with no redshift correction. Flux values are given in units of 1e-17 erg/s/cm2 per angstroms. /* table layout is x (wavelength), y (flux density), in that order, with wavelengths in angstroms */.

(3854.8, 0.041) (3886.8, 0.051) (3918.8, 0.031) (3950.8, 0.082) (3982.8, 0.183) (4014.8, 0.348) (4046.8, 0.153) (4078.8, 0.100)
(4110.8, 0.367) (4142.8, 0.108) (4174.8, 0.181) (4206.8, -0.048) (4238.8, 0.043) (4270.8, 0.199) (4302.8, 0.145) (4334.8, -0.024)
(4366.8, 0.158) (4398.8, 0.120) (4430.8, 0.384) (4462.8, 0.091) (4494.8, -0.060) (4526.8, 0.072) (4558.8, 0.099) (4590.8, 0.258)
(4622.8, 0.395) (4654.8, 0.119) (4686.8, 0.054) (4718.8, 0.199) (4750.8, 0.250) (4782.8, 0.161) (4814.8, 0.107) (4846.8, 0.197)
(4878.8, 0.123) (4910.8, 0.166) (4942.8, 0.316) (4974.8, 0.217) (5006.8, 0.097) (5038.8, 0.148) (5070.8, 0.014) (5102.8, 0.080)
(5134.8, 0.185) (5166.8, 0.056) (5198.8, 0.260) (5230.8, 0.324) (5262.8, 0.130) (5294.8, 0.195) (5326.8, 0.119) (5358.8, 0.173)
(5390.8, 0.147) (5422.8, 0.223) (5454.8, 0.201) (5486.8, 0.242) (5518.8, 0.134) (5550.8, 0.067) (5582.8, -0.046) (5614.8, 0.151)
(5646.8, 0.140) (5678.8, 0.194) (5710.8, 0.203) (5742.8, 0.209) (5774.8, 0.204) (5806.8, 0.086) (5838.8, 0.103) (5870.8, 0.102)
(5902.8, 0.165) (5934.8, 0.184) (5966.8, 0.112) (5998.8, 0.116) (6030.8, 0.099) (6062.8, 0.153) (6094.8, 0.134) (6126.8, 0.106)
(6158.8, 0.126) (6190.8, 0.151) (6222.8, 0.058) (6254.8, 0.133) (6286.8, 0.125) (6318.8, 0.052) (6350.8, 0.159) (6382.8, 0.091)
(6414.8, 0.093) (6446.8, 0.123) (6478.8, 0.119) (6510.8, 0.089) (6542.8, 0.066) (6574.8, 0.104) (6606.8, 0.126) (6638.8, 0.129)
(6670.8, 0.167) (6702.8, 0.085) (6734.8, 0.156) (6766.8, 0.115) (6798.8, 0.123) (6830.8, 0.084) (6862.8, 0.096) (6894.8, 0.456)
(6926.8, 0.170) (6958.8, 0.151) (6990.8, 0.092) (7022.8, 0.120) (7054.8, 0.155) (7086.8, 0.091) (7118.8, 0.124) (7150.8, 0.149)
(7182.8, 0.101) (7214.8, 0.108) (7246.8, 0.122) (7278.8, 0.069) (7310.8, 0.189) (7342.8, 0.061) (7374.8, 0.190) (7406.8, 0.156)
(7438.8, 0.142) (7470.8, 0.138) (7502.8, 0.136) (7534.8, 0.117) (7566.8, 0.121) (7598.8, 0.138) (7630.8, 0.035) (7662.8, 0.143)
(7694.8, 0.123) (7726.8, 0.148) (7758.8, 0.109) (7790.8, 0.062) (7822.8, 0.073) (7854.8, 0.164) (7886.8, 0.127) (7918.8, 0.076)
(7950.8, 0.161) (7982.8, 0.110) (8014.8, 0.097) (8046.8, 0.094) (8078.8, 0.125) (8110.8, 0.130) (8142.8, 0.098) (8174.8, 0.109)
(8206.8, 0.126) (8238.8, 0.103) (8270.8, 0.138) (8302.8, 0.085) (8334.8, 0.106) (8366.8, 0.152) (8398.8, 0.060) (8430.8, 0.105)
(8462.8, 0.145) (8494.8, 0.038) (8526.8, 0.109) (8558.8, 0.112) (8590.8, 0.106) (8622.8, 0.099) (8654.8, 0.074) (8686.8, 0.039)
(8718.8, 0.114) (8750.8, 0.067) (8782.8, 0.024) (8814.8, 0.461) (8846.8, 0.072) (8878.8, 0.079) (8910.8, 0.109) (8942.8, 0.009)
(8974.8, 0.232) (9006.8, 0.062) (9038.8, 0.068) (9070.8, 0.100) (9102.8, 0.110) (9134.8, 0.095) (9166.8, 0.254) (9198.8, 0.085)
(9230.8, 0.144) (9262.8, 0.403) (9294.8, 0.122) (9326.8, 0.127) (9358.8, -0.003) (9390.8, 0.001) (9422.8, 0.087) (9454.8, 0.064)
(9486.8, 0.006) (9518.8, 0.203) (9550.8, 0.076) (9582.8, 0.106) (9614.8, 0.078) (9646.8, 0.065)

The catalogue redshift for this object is 0.848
